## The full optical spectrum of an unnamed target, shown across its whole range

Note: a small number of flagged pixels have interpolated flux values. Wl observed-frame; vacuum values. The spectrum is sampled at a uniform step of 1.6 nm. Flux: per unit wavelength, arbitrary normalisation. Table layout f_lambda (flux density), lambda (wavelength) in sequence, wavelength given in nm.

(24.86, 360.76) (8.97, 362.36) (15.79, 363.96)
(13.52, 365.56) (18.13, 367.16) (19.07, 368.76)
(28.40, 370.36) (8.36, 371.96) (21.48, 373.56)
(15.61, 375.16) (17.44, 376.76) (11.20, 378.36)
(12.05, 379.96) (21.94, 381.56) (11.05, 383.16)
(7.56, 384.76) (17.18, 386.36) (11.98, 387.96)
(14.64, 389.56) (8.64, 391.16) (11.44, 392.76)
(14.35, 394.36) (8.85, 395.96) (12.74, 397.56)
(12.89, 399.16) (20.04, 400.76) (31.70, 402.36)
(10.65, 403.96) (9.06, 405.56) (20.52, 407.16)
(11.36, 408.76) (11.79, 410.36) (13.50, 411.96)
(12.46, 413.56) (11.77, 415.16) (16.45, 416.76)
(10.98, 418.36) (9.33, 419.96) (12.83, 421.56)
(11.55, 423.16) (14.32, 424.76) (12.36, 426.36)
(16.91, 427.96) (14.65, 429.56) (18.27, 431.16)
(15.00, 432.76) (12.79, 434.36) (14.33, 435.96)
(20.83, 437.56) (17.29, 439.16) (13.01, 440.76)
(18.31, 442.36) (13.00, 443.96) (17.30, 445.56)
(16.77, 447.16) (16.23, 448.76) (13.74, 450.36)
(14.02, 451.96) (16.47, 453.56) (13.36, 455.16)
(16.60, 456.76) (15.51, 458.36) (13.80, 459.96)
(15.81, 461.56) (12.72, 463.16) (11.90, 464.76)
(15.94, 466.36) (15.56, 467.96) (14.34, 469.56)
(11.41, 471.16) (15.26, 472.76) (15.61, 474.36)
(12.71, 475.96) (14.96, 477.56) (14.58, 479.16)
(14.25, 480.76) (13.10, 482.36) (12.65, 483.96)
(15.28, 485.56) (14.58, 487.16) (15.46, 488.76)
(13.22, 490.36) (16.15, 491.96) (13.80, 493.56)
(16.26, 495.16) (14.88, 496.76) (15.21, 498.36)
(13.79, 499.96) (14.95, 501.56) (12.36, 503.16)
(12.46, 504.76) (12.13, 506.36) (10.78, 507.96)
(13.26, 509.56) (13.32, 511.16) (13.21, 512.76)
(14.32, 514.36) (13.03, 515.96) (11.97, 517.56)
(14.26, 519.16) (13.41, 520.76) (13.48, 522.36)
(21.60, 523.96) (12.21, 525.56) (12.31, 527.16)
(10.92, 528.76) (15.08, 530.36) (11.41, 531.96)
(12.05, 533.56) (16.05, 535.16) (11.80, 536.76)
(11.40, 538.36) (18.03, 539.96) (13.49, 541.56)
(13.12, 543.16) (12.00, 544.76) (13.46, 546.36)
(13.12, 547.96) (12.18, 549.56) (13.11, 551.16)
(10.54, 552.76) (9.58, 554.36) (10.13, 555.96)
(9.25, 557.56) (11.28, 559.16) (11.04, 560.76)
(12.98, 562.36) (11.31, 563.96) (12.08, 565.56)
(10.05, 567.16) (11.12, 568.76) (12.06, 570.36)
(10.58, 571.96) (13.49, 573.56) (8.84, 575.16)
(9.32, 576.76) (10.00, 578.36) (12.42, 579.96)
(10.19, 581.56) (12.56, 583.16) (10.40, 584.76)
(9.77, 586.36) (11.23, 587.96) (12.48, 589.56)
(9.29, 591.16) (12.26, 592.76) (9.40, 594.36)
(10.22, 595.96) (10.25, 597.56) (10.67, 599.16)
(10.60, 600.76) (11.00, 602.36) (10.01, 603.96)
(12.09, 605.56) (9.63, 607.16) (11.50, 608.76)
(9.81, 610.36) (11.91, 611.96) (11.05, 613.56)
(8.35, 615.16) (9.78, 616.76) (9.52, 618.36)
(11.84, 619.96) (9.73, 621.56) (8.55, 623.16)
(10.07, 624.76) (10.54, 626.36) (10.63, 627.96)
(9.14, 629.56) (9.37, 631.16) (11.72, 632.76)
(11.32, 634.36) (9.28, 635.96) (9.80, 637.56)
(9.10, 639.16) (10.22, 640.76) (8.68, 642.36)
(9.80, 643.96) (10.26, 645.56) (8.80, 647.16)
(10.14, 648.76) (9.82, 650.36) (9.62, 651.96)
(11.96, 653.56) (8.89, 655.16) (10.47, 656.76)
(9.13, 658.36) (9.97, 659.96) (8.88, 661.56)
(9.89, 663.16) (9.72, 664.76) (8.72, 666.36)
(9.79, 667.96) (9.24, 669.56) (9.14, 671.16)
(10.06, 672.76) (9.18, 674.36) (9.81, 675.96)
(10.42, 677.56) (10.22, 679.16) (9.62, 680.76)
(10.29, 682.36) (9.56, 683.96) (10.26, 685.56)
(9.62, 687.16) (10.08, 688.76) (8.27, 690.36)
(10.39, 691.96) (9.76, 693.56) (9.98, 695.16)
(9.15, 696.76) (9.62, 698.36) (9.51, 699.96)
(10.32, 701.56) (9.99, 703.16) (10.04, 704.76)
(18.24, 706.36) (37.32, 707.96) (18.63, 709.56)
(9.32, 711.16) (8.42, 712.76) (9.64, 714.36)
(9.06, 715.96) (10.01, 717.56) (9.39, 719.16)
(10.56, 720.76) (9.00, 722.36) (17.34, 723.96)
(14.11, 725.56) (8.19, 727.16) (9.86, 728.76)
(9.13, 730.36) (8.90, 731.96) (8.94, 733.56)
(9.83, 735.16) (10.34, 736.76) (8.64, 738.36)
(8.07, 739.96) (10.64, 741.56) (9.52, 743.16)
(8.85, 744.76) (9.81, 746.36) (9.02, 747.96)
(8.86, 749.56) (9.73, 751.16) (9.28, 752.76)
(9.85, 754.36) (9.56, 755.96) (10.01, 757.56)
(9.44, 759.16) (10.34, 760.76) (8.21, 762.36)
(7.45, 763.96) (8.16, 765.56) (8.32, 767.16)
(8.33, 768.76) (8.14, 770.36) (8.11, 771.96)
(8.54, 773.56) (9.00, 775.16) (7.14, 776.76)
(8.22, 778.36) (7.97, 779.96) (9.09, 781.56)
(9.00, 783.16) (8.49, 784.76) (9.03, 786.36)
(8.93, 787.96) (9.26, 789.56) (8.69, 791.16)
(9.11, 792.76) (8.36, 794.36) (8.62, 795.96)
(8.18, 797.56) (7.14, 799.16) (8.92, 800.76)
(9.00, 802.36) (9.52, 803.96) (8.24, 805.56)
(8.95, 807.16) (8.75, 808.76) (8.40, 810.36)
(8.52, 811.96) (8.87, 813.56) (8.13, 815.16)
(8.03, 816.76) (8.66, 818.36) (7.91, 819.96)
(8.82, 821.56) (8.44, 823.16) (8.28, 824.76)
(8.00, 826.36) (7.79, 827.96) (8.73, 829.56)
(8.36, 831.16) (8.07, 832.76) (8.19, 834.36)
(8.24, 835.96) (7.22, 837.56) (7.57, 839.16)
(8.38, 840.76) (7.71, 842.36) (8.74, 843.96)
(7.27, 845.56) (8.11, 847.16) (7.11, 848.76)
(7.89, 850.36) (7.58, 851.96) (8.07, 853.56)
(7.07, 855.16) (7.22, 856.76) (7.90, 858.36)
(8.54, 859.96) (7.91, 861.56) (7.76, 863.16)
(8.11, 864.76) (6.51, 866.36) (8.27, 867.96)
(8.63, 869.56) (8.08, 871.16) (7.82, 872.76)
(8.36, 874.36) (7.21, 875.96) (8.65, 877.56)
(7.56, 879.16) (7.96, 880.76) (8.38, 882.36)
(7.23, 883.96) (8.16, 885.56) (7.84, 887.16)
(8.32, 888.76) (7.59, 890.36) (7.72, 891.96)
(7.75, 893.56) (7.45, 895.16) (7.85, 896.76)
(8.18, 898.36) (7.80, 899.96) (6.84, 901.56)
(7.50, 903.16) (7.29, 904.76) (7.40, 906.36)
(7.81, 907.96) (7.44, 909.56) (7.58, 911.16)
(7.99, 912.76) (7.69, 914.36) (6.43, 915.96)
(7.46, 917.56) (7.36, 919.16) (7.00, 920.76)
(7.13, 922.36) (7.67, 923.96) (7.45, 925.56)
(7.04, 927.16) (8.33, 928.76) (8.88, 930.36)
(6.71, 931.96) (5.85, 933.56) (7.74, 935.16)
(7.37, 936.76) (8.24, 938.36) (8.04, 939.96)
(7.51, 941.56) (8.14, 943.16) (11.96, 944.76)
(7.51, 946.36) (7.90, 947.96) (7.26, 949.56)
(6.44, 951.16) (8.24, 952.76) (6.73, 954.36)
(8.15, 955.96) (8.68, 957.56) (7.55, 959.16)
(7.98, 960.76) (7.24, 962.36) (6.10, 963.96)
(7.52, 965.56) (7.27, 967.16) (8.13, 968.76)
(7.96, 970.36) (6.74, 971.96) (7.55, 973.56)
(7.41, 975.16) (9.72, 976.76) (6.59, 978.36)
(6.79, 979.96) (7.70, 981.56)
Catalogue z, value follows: 0.08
